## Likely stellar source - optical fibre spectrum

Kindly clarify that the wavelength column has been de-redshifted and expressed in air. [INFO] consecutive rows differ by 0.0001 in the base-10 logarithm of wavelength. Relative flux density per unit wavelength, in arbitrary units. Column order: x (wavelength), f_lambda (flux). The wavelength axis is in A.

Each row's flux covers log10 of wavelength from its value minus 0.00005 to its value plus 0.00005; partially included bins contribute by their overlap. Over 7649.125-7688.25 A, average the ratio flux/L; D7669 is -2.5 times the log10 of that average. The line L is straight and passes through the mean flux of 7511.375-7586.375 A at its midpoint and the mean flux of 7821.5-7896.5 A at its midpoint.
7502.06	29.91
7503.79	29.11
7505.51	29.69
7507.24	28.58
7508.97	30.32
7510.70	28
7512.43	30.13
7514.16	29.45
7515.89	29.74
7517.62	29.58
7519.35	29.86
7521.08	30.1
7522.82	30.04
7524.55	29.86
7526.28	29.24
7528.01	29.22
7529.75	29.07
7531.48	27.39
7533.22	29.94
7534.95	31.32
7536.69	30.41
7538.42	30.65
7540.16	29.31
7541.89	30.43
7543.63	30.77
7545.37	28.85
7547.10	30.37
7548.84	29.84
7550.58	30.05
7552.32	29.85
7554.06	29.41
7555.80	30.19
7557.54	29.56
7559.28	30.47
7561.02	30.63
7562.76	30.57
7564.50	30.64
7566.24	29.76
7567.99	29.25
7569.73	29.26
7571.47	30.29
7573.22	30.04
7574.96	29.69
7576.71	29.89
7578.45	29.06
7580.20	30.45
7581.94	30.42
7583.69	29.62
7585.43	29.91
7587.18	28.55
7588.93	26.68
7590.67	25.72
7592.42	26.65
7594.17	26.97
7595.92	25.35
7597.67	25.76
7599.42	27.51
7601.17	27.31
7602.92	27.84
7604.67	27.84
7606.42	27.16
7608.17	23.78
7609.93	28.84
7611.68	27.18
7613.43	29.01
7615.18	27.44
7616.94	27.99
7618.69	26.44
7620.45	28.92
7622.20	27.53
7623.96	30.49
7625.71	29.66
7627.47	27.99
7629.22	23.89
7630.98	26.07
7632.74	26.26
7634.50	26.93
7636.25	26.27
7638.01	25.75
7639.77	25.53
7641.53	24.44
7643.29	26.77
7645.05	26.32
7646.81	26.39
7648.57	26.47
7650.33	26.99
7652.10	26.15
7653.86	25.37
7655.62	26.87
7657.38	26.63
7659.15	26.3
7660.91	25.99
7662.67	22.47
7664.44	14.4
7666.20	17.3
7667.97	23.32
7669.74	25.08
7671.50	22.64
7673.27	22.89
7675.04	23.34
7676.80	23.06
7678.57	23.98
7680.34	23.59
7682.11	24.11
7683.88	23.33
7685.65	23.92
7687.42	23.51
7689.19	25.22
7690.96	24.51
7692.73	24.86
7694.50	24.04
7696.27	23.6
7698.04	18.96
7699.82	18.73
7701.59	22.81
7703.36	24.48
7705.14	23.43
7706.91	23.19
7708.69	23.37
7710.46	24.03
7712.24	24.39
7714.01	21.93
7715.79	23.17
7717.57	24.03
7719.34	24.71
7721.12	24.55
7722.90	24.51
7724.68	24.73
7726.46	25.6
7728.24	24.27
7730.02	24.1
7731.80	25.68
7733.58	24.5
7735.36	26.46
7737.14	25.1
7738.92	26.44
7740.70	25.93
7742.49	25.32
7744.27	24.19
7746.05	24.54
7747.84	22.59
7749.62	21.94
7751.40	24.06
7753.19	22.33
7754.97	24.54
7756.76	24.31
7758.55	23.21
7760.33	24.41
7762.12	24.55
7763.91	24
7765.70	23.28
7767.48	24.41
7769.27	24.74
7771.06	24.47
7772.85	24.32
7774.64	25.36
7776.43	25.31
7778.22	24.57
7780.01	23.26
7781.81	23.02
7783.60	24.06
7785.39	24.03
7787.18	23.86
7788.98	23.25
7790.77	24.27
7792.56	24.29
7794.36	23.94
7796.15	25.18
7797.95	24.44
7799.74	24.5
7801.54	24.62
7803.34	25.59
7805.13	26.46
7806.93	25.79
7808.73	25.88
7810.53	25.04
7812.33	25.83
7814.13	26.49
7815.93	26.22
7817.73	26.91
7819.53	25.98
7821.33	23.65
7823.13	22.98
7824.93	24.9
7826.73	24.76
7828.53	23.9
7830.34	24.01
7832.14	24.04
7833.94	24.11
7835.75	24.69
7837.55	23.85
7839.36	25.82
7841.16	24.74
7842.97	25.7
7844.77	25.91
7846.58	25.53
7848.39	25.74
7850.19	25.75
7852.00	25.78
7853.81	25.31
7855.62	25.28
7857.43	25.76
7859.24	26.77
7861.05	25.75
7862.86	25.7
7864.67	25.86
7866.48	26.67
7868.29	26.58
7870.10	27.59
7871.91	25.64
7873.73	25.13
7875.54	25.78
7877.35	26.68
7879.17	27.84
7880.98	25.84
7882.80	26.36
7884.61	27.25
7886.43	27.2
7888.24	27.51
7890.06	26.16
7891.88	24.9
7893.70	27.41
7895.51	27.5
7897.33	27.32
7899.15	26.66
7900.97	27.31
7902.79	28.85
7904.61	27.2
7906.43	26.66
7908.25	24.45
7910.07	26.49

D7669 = 0.191 mag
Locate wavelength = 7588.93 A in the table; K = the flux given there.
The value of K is 26.68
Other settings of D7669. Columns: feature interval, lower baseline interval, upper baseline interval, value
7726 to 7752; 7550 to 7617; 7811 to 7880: 0.09 mag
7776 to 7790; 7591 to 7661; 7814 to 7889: 0.09 mag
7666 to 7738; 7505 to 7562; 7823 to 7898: 0.17 mag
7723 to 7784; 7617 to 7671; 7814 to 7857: 0.04 mag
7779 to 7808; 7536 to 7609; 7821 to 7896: 0.09 mag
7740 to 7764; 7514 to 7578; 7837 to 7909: 0.15 mag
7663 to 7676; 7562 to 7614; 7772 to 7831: 0.25 mag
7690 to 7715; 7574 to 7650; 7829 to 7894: 0.17 mag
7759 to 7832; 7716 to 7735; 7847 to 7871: 0.03 mag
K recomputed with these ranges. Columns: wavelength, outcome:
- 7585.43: 29.91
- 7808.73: 25.88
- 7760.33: 24.41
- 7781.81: 23.02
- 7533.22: 29.94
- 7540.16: 29.31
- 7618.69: 26.44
